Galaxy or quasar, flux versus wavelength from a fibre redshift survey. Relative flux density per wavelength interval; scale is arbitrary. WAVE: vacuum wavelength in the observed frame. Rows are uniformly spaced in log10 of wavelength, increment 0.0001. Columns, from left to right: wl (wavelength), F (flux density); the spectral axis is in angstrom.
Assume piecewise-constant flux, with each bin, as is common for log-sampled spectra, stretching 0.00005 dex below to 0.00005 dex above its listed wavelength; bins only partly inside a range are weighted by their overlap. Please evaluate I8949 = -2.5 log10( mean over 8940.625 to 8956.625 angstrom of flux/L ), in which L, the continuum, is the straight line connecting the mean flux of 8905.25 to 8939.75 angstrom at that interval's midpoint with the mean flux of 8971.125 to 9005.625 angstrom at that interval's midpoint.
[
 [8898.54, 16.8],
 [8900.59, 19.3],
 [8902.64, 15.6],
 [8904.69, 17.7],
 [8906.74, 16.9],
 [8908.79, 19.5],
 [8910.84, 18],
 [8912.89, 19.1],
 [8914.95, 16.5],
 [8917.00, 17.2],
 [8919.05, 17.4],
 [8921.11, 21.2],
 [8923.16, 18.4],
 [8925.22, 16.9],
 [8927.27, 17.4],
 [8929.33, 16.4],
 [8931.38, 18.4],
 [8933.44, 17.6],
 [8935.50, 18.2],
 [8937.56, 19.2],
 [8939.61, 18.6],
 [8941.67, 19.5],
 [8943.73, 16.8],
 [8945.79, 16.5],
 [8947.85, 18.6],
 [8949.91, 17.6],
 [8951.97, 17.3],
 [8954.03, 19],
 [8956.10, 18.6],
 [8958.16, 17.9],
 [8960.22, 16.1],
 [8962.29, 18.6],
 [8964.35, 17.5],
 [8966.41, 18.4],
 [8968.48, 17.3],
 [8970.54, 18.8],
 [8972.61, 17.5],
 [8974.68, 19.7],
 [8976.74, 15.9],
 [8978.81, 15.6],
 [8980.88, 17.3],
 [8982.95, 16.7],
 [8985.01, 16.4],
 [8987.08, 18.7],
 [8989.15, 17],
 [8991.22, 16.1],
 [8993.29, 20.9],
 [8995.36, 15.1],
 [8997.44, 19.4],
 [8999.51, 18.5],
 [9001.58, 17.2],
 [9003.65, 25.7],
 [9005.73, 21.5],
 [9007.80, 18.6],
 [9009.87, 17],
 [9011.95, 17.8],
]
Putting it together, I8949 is 0.01 mag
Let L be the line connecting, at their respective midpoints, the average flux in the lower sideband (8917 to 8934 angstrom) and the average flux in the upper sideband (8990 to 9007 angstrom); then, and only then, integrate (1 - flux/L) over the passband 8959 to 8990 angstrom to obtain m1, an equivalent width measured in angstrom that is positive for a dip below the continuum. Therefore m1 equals 2.28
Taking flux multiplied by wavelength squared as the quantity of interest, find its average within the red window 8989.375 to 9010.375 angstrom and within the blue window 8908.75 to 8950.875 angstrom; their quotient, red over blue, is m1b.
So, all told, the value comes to 1.07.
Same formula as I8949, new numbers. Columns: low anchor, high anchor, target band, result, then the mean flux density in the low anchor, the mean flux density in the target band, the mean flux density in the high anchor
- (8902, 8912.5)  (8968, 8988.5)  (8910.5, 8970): -0.023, 17.7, 17.9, 17.4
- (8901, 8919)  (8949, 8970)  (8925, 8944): -0.016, 17.6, 18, 17.9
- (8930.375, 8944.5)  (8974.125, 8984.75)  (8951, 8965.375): -0.014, 18.4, 17.9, 16.9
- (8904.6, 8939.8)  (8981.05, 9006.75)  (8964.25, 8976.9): 0.021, 18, 18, 18.6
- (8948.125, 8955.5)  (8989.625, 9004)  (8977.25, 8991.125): 0.098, 18.1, 16.9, 18.6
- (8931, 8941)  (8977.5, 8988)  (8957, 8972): -0.019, 18.4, 17.8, 16.9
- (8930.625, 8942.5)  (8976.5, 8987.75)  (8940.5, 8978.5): -0.010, 18.6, 17.8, 16.8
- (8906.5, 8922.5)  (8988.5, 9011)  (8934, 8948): 0.018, 18.3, 18.2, 18.8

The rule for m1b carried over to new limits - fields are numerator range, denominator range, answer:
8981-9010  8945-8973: 1.04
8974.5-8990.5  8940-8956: 0.95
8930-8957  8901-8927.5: 1.02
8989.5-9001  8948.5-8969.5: 1.01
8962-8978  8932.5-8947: 1.00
